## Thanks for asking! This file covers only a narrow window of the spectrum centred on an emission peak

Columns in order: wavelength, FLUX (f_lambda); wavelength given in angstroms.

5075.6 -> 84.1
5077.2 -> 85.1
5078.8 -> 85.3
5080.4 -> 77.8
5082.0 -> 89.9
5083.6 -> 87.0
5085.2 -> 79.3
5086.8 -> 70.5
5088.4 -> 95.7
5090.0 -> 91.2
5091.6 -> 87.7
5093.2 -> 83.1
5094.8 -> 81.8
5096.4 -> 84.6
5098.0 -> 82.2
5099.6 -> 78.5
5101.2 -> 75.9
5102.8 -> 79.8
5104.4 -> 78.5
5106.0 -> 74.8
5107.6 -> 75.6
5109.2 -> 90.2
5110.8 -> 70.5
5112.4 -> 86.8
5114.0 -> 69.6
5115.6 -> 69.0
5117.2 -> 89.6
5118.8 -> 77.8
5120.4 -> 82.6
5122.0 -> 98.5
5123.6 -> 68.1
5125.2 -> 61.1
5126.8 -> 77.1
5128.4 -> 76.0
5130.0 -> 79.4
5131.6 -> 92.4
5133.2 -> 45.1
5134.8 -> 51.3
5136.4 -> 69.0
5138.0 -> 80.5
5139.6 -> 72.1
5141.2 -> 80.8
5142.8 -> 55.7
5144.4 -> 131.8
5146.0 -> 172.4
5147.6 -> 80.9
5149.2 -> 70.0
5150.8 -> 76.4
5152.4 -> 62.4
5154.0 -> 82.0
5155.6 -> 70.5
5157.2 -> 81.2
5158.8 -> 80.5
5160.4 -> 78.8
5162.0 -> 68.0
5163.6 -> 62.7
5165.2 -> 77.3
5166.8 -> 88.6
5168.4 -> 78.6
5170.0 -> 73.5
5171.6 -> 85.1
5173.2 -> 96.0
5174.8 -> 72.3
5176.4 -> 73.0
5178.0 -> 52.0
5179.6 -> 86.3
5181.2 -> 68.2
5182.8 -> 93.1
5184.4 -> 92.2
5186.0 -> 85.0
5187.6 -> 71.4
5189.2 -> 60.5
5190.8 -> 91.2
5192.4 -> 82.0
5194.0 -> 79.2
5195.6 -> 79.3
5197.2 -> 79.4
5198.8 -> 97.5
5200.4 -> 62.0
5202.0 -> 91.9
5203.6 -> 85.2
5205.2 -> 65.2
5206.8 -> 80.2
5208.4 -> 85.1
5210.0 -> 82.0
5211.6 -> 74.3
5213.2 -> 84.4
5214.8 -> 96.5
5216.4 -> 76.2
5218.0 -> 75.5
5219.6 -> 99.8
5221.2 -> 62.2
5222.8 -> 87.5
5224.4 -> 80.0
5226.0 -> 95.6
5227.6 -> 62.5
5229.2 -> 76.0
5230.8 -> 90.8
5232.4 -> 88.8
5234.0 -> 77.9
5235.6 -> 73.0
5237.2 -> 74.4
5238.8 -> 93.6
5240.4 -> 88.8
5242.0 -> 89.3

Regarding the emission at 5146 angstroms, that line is H-beta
